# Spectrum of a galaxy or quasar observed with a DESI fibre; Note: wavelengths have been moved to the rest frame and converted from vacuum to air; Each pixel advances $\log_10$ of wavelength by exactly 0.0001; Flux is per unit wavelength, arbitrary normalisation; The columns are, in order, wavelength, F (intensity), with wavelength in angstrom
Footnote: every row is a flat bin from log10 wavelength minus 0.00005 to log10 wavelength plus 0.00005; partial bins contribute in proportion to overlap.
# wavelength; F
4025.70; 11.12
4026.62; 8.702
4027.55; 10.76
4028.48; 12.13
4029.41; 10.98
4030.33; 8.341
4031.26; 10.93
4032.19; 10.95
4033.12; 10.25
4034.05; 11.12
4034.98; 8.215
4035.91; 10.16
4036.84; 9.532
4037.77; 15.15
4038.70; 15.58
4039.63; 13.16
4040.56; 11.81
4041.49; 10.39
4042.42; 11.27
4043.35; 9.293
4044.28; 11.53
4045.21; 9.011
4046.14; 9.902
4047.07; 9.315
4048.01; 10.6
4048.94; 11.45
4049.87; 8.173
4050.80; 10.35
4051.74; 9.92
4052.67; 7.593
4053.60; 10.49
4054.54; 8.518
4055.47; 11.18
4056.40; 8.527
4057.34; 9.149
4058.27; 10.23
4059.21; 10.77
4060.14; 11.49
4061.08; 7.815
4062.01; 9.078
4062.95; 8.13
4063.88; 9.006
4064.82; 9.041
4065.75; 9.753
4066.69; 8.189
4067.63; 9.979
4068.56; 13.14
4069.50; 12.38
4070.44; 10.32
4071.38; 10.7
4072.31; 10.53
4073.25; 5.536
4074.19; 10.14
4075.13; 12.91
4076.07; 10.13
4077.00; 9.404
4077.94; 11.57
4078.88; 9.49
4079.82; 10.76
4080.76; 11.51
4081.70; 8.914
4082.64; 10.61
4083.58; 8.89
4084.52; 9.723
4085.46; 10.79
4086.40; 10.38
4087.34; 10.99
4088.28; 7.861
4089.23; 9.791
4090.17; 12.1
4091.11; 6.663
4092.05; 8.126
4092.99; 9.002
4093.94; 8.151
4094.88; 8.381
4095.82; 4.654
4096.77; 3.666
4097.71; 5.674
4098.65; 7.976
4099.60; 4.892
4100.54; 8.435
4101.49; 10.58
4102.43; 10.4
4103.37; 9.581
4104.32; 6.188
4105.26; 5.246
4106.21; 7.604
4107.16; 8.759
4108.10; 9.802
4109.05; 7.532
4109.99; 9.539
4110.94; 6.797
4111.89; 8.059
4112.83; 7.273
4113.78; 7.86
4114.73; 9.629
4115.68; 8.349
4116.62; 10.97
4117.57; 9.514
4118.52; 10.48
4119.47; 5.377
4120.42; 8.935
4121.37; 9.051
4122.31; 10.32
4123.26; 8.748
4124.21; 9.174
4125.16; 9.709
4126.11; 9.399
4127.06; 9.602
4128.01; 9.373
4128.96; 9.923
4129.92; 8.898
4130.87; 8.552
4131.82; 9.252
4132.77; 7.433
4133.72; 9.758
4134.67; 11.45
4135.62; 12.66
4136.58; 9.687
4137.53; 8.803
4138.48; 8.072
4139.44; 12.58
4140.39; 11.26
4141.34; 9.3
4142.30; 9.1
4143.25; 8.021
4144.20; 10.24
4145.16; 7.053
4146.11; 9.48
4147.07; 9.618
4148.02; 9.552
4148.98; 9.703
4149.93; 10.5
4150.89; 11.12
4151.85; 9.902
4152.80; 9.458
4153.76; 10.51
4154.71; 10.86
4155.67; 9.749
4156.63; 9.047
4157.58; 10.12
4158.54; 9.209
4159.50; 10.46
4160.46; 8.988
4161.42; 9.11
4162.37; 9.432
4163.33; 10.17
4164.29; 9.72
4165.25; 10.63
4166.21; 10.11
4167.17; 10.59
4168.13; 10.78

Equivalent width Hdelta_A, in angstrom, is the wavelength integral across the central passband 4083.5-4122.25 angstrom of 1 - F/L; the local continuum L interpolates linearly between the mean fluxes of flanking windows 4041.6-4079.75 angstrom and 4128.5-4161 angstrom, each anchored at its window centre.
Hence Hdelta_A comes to 5.6 angstrom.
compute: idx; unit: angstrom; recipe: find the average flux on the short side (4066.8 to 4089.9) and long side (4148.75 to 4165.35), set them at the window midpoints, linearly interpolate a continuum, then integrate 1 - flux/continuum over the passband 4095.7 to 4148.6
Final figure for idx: 6.7 angstrom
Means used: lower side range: 10.3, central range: 8.78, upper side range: 9.92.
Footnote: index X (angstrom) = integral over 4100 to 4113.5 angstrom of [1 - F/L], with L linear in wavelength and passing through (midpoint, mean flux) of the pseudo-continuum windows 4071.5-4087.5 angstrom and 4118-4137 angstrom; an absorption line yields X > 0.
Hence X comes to 2.04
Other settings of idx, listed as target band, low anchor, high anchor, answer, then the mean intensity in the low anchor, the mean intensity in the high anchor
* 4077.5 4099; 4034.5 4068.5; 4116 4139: 1.8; 10.1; 9.38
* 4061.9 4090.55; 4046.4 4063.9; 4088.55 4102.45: -4.7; 9.59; 7.81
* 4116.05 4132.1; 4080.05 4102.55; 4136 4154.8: 0.1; 8.67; 9.73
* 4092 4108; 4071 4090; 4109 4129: 3.3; 10.1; 8.9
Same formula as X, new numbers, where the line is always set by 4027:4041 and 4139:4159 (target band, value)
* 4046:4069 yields 2.7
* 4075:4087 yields 0.4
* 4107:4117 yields 1.7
